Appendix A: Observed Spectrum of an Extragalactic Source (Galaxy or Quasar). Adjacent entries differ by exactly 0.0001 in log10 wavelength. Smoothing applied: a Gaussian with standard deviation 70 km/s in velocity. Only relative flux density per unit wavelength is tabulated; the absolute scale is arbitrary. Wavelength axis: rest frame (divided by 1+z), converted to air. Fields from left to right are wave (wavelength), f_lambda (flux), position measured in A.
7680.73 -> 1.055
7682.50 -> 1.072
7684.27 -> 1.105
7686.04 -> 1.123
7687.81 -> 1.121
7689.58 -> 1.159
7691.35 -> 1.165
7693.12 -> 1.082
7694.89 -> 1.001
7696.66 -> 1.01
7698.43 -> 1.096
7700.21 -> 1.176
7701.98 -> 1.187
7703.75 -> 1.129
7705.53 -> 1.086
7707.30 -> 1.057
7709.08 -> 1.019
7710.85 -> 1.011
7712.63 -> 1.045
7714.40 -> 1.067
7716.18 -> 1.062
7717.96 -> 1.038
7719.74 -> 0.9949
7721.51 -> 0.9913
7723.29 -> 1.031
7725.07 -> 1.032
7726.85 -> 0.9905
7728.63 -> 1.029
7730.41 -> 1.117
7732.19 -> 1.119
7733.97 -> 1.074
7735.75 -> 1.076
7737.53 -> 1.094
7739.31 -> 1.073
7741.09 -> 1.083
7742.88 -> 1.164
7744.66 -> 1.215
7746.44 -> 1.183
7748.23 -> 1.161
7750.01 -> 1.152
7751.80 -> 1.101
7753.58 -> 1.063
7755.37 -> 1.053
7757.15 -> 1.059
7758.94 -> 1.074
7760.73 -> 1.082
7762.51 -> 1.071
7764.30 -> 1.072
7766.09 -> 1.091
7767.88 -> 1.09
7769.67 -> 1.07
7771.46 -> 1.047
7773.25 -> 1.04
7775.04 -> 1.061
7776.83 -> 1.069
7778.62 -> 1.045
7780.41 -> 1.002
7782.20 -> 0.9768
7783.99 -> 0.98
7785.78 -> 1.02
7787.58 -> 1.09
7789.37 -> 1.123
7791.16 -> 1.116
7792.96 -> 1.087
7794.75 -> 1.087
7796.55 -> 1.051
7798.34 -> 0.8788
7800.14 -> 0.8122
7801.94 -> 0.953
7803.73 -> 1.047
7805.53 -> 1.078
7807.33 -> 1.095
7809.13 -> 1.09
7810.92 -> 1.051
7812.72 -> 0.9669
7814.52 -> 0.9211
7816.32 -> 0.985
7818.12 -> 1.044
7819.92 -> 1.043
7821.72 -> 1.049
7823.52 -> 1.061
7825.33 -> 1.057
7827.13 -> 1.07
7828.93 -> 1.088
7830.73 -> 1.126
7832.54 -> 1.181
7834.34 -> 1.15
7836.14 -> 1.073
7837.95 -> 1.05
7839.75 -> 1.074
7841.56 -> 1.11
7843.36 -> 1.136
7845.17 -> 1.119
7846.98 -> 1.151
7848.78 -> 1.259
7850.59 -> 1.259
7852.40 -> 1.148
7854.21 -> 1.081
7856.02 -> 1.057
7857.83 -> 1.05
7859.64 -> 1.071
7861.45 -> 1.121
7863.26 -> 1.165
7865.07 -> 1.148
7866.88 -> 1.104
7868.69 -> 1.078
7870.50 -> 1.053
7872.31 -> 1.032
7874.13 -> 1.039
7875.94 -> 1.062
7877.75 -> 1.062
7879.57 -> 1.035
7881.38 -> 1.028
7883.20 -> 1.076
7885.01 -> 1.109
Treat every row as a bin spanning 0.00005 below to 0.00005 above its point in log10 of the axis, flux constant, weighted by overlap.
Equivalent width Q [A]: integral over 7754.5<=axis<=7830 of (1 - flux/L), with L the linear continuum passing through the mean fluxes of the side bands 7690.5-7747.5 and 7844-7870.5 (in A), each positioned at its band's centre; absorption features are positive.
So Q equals 4.2 A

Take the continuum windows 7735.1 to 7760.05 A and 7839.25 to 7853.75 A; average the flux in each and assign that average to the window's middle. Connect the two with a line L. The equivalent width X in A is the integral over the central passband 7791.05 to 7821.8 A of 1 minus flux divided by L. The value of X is 3.3 A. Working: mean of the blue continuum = 1.11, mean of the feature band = 1.02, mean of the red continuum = 1.16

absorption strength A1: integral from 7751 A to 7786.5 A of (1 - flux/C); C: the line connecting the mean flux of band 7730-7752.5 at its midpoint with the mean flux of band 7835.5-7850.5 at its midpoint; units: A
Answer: 2.3 A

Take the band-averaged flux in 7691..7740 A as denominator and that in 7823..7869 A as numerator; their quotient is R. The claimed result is 1.05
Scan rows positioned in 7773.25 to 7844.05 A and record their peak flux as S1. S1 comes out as 1.181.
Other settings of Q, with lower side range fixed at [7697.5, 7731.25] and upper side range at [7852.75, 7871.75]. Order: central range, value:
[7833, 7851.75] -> -0.9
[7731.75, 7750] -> -1.0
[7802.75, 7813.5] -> 0.3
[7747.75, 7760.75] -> -0.3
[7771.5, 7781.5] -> 0.3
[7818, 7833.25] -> 0.1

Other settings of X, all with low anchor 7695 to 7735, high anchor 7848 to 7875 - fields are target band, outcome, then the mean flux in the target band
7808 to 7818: 0.8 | 1.01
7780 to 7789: 0.5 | 1.02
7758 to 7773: 0.1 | 1.07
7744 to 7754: -0.7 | 1.15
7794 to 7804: 1.1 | 0.965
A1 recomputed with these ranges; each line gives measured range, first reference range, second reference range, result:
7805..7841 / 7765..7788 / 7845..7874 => 0.7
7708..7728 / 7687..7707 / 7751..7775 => 1.3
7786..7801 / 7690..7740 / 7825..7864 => 0.9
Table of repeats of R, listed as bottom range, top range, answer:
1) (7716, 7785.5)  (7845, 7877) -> 1.04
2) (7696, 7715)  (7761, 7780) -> 0.98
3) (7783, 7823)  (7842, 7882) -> 1.08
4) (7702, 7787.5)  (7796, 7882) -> 1.00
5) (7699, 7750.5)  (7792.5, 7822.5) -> 0.93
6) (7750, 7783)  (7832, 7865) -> 1.06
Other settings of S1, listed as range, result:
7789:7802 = 1.123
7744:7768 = 1.215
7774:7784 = 1.069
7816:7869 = 1.259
